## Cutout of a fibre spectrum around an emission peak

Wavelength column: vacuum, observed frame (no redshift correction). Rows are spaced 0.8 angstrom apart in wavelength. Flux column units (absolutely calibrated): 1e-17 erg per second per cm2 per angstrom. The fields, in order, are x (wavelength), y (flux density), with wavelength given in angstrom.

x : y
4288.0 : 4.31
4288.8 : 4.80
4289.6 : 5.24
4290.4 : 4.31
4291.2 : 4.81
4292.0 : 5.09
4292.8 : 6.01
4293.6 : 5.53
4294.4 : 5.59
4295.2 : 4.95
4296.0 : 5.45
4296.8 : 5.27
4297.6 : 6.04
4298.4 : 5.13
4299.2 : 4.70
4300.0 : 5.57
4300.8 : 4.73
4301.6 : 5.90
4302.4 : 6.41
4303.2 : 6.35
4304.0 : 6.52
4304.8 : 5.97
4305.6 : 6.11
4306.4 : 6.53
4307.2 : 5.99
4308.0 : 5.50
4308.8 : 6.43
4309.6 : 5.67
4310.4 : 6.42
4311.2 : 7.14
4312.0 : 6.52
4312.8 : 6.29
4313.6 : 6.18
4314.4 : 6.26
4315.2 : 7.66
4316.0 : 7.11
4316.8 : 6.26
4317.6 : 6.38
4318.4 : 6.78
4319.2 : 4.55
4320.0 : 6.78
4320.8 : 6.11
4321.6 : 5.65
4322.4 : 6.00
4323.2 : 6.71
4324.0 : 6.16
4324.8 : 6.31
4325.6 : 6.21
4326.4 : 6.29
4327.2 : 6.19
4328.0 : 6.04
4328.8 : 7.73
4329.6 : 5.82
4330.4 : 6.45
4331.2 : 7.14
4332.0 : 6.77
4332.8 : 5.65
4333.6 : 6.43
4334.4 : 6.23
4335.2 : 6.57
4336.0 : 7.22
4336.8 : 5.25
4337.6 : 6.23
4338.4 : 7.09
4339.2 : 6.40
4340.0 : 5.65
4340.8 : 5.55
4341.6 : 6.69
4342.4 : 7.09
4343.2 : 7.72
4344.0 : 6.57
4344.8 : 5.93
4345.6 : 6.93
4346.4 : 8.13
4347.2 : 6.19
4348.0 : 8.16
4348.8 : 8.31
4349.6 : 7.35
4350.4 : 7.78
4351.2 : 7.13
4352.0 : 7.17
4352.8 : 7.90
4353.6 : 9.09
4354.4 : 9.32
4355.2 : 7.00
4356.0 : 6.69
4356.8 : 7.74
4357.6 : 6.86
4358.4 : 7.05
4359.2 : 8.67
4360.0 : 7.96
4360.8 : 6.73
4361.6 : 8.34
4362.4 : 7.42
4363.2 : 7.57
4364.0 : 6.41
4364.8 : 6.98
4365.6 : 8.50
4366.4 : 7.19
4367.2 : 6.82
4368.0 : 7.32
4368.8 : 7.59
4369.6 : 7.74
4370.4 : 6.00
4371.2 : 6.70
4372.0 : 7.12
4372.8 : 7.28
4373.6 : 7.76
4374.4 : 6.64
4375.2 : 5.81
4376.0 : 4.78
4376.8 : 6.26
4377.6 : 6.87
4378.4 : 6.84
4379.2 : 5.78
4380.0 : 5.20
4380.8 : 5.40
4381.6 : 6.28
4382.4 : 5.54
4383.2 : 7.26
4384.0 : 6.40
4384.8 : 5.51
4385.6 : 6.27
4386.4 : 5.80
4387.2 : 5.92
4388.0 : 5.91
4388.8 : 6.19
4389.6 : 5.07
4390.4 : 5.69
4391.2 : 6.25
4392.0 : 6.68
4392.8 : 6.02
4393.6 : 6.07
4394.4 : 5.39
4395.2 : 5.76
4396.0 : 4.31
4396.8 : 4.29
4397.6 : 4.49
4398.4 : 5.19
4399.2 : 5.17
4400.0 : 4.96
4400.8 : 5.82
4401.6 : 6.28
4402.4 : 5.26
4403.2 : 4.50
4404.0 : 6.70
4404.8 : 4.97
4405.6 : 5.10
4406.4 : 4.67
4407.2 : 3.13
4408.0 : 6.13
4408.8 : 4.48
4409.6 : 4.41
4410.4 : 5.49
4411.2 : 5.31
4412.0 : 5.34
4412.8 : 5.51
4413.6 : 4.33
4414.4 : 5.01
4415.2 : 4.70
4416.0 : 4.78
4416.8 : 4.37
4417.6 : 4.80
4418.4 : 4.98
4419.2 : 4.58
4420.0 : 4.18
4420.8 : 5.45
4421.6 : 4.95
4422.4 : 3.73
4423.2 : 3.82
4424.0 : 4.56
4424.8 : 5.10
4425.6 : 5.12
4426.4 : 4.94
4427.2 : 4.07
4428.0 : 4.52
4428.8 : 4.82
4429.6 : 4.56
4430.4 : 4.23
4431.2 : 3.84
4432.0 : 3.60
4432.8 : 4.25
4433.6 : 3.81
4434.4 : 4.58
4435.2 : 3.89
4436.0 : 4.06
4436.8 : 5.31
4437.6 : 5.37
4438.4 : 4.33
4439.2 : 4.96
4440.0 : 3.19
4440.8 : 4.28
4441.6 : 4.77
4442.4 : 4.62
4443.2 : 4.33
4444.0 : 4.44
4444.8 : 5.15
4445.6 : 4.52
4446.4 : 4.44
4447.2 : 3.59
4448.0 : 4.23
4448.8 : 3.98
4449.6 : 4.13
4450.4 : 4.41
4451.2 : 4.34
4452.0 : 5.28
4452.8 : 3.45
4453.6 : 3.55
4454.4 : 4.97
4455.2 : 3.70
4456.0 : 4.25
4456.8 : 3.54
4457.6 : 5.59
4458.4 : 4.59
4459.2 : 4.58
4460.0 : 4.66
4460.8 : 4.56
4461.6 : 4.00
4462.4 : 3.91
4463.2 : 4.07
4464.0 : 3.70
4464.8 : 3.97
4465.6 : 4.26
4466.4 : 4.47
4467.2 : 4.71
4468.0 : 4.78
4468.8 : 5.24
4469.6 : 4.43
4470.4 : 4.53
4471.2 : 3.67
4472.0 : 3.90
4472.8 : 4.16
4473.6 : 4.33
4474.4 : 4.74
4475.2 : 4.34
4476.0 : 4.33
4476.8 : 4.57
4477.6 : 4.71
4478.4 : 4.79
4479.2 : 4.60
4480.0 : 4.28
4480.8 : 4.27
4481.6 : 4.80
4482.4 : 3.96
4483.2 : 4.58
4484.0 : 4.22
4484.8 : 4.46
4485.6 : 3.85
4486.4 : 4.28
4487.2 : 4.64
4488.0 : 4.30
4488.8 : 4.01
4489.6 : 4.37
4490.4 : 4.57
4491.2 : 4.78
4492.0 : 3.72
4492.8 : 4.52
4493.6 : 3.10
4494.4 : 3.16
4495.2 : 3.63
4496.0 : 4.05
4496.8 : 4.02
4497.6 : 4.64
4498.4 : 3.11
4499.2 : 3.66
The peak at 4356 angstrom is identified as C III]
